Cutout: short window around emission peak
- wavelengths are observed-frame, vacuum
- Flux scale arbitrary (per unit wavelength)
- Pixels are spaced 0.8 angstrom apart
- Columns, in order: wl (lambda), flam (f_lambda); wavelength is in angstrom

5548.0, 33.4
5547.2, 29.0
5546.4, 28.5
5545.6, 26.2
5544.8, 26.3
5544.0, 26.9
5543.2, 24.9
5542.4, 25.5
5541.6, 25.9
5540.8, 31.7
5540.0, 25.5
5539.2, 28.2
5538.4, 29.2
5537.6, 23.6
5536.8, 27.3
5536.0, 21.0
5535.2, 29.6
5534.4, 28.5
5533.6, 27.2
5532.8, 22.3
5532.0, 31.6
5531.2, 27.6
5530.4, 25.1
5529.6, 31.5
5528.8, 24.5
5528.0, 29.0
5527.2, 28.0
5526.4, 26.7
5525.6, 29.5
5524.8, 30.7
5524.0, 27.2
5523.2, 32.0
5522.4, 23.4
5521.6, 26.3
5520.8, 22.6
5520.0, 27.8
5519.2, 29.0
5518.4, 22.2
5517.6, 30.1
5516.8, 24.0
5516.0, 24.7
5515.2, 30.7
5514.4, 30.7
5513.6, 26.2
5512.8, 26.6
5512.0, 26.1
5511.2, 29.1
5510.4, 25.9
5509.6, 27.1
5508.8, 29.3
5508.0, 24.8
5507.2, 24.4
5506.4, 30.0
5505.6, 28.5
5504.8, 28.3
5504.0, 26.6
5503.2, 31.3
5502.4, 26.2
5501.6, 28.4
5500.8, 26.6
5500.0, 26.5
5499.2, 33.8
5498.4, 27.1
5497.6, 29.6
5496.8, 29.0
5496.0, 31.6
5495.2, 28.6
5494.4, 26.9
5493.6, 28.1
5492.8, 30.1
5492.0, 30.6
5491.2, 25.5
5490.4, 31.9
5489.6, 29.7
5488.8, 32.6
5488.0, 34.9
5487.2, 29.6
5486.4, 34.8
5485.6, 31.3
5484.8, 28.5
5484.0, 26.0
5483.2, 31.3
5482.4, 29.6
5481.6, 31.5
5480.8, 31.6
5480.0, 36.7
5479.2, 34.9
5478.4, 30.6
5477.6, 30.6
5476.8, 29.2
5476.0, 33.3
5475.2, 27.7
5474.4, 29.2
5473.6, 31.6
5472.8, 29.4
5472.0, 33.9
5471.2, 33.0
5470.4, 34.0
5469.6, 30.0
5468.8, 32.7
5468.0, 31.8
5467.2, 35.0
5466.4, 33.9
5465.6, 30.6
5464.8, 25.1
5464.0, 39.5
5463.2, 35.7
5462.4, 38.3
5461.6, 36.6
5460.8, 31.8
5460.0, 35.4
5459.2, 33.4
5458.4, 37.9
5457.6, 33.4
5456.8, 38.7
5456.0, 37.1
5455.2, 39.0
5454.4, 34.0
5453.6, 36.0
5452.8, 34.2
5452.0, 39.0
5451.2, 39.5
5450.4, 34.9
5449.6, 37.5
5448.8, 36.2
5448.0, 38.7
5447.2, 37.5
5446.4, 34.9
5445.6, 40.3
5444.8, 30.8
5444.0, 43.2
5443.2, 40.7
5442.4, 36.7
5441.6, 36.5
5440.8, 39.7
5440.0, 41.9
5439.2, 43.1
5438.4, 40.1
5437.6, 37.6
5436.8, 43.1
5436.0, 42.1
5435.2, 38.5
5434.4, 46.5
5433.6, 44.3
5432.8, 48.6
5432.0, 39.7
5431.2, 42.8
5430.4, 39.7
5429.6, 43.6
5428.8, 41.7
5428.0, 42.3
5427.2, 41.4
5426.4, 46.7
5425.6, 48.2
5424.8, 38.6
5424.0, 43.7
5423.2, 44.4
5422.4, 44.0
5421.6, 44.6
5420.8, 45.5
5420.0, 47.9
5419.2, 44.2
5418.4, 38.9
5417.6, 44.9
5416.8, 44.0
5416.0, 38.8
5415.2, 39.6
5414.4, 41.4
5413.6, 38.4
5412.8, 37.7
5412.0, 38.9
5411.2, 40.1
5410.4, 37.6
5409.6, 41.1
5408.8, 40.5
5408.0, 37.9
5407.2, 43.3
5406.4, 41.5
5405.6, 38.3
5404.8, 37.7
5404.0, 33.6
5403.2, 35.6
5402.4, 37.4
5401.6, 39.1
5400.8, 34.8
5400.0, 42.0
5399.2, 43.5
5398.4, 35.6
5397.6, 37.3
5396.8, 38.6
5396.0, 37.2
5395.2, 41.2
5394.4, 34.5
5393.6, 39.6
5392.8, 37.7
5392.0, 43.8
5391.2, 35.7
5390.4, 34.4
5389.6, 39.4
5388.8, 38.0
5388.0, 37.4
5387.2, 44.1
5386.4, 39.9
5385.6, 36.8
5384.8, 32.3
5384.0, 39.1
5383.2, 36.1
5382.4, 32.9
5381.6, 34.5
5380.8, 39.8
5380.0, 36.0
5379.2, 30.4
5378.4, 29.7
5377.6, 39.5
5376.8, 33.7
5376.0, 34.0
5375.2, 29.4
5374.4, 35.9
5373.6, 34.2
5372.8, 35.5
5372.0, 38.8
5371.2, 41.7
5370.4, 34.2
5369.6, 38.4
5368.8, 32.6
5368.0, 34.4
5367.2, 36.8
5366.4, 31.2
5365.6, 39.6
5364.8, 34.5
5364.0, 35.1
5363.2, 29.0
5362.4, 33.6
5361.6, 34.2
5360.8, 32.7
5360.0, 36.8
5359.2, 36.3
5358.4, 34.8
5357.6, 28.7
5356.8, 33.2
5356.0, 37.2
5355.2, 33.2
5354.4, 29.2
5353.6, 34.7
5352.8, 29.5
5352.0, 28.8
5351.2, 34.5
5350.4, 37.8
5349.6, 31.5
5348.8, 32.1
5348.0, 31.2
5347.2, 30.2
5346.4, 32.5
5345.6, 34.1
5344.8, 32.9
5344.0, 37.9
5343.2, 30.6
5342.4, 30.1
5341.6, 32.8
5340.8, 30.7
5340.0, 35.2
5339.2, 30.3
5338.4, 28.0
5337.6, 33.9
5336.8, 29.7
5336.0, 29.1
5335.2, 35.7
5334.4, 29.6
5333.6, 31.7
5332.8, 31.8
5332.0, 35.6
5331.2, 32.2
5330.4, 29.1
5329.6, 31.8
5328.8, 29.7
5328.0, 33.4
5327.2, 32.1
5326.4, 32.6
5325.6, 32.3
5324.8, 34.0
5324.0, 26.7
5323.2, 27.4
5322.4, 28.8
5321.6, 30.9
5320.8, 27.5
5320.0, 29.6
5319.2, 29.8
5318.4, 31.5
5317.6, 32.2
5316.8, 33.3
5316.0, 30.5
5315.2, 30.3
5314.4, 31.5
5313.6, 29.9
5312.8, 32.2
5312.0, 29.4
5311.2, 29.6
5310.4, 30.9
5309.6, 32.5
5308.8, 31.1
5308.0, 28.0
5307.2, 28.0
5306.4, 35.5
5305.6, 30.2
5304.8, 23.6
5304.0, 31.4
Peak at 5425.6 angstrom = C III] 1909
